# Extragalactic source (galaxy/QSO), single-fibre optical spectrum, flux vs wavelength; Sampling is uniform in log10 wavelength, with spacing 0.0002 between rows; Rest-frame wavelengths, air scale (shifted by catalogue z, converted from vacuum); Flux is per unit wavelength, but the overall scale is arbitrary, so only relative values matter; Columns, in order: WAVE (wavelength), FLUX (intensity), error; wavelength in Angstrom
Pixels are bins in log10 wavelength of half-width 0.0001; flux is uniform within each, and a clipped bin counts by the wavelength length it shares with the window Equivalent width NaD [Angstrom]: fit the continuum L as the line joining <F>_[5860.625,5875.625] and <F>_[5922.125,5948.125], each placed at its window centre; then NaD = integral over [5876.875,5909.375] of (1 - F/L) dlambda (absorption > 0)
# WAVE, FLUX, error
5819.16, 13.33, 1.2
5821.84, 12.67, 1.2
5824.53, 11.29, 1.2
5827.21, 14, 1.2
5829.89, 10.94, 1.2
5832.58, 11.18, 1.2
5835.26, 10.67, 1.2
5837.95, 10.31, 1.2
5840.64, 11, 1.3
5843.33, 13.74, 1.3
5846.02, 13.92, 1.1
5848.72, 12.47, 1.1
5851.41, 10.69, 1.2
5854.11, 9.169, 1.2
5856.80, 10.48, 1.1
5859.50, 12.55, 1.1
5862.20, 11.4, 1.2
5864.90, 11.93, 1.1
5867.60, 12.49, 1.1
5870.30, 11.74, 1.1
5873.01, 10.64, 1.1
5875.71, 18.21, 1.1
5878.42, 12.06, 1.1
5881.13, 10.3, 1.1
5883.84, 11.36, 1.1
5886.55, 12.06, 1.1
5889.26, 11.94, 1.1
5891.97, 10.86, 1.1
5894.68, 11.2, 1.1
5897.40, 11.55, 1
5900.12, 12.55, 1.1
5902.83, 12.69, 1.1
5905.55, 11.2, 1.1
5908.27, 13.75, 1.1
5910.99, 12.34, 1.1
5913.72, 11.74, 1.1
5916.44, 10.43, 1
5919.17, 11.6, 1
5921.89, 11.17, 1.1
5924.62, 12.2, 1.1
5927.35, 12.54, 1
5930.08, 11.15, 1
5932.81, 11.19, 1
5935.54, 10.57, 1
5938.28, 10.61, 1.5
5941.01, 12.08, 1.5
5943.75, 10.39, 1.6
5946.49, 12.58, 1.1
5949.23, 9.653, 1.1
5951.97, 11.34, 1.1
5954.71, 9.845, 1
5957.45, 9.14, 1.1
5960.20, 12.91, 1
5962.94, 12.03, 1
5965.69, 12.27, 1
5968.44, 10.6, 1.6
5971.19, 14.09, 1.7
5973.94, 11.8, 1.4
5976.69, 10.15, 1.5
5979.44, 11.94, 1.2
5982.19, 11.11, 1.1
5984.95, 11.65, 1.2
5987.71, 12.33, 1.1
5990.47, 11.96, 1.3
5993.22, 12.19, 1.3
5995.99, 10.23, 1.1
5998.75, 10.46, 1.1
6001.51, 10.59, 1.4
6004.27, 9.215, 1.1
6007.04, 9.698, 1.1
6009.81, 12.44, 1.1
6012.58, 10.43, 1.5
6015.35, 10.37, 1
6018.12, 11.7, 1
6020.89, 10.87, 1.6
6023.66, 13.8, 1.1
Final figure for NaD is 0.29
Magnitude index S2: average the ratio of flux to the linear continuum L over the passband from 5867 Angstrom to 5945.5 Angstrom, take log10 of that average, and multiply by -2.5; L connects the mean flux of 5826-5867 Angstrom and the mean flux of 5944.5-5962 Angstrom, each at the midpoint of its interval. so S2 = -0.05 mag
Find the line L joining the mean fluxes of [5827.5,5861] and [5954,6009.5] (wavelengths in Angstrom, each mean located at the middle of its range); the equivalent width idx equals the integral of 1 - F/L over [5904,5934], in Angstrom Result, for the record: -1.05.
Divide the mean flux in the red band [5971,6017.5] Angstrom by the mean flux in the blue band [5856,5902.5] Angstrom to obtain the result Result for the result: 0.9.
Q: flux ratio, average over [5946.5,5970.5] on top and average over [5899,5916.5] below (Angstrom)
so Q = 0.91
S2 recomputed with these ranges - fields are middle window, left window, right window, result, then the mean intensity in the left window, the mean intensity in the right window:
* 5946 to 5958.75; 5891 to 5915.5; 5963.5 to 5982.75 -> 0.14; 12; 11.7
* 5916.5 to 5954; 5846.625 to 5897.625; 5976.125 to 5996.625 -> 0.04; 11.8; 11.5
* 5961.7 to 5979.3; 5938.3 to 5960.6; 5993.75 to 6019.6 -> -0.10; 10.9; 10.6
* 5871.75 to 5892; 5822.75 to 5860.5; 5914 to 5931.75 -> -0.06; 11.6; 11.5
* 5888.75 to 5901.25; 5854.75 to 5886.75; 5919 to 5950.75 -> 0.02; 12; 11.3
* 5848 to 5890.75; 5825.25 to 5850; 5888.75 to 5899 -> -0.02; 12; 11.4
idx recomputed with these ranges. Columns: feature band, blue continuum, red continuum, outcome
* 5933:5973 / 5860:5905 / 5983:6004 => 0.8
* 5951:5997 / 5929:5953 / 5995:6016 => -3.4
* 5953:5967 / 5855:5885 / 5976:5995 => 0.6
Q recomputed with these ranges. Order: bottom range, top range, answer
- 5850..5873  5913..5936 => 1.01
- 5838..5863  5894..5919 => 1.03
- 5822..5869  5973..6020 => 0.95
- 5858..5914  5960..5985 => 0.97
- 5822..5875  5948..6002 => 0.97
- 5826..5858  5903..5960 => 0.98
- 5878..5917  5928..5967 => 0.95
